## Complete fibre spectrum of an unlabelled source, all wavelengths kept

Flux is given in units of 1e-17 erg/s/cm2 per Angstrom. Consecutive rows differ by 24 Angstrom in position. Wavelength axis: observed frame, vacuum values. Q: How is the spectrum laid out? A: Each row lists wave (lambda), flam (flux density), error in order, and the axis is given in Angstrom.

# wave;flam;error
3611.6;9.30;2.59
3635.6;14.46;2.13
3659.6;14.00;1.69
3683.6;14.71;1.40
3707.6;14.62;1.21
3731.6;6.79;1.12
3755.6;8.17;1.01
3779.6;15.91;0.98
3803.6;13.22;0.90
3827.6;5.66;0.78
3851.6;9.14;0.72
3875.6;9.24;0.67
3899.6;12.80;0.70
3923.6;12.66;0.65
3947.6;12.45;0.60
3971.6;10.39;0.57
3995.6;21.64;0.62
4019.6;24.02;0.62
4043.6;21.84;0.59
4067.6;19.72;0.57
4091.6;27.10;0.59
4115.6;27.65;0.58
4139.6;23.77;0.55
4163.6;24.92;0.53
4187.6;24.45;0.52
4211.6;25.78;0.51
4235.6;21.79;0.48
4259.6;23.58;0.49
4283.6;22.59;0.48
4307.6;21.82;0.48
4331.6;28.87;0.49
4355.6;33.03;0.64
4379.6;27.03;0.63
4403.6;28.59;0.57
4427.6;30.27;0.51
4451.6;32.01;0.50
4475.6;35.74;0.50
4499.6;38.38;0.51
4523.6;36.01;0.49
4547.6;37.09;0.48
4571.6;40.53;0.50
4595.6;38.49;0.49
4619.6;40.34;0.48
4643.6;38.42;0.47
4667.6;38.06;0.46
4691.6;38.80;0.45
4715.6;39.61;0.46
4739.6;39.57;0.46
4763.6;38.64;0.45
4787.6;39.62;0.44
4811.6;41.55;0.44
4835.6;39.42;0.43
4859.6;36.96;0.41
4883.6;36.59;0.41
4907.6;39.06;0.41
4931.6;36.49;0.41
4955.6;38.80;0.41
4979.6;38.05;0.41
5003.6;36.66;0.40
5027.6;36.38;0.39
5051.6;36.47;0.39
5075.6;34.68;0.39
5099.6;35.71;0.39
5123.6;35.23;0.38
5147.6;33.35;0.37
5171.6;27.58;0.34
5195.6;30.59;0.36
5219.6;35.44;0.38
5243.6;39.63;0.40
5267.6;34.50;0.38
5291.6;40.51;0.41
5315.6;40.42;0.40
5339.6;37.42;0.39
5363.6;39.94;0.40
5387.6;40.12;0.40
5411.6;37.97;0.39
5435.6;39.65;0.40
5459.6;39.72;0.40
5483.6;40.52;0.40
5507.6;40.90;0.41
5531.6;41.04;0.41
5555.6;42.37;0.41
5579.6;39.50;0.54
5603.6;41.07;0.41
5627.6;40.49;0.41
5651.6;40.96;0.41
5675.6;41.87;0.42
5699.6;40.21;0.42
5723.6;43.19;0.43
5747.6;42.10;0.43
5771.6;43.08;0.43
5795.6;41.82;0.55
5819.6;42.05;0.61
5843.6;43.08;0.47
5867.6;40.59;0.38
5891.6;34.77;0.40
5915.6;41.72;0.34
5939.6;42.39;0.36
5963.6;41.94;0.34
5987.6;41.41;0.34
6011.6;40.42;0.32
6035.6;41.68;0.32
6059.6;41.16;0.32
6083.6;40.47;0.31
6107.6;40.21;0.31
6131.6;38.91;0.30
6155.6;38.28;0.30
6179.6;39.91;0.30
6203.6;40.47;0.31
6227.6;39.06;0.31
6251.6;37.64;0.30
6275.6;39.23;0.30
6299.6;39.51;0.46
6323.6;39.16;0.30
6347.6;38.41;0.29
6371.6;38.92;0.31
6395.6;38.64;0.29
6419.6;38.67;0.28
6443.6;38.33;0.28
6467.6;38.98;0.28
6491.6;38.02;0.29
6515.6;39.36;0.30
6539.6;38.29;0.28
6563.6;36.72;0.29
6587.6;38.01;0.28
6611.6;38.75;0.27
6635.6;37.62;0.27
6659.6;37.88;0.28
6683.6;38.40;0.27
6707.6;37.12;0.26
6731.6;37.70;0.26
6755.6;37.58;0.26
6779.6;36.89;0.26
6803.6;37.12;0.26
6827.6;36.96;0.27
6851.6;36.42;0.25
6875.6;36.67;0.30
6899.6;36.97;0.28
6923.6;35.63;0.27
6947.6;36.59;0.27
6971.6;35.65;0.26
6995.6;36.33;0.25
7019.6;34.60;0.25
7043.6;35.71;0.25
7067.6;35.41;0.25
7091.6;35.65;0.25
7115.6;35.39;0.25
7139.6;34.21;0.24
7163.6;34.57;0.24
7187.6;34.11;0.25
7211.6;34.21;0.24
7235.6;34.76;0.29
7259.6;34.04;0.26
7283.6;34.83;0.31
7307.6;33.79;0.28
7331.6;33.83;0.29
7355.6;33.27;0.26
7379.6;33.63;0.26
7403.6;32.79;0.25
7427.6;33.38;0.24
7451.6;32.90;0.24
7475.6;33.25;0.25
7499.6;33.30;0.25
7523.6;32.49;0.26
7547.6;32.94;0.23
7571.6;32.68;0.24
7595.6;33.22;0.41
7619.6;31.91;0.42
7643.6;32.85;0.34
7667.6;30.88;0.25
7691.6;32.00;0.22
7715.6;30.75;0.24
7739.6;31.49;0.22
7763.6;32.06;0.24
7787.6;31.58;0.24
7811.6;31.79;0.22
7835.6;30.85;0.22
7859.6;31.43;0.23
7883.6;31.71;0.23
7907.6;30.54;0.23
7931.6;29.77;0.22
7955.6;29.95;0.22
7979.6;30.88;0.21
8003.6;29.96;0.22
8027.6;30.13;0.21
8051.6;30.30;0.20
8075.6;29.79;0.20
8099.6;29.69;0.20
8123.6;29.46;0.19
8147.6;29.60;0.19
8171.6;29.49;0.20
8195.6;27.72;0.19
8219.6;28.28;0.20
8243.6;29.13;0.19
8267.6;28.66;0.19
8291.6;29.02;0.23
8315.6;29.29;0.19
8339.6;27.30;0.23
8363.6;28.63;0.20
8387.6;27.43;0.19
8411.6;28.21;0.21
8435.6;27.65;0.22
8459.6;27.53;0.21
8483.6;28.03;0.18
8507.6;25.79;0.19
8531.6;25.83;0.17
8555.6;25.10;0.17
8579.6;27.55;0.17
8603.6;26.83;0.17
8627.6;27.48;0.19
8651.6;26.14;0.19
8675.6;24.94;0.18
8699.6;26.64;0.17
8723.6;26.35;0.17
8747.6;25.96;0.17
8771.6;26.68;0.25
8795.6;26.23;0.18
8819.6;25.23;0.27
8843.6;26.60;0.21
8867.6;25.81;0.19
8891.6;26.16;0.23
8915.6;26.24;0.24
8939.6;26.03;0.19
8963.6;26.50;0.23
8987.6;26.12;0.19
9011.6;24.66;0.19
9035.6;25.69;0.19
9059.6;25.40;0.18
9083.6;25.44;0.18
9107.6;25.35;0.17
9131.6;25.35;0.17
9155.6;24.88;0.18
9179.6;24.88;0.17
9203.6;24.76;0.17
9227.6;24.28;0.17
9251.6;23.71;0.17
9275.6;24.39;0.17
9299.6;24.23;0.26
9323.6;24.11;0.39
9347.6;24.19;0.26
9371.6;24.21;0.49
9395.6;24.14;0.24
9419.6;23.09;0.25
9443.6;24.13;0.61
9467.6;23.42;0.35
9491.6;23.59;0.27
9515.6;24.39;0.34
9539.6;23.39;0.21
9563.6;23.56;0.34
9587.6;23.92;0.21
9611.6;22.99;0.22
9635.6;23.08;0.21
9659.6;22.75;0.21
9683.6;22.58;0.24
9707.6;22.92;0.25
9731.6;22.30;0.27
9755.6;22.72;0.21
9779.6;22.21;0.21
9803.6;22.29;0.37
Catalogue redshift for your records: 0.000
